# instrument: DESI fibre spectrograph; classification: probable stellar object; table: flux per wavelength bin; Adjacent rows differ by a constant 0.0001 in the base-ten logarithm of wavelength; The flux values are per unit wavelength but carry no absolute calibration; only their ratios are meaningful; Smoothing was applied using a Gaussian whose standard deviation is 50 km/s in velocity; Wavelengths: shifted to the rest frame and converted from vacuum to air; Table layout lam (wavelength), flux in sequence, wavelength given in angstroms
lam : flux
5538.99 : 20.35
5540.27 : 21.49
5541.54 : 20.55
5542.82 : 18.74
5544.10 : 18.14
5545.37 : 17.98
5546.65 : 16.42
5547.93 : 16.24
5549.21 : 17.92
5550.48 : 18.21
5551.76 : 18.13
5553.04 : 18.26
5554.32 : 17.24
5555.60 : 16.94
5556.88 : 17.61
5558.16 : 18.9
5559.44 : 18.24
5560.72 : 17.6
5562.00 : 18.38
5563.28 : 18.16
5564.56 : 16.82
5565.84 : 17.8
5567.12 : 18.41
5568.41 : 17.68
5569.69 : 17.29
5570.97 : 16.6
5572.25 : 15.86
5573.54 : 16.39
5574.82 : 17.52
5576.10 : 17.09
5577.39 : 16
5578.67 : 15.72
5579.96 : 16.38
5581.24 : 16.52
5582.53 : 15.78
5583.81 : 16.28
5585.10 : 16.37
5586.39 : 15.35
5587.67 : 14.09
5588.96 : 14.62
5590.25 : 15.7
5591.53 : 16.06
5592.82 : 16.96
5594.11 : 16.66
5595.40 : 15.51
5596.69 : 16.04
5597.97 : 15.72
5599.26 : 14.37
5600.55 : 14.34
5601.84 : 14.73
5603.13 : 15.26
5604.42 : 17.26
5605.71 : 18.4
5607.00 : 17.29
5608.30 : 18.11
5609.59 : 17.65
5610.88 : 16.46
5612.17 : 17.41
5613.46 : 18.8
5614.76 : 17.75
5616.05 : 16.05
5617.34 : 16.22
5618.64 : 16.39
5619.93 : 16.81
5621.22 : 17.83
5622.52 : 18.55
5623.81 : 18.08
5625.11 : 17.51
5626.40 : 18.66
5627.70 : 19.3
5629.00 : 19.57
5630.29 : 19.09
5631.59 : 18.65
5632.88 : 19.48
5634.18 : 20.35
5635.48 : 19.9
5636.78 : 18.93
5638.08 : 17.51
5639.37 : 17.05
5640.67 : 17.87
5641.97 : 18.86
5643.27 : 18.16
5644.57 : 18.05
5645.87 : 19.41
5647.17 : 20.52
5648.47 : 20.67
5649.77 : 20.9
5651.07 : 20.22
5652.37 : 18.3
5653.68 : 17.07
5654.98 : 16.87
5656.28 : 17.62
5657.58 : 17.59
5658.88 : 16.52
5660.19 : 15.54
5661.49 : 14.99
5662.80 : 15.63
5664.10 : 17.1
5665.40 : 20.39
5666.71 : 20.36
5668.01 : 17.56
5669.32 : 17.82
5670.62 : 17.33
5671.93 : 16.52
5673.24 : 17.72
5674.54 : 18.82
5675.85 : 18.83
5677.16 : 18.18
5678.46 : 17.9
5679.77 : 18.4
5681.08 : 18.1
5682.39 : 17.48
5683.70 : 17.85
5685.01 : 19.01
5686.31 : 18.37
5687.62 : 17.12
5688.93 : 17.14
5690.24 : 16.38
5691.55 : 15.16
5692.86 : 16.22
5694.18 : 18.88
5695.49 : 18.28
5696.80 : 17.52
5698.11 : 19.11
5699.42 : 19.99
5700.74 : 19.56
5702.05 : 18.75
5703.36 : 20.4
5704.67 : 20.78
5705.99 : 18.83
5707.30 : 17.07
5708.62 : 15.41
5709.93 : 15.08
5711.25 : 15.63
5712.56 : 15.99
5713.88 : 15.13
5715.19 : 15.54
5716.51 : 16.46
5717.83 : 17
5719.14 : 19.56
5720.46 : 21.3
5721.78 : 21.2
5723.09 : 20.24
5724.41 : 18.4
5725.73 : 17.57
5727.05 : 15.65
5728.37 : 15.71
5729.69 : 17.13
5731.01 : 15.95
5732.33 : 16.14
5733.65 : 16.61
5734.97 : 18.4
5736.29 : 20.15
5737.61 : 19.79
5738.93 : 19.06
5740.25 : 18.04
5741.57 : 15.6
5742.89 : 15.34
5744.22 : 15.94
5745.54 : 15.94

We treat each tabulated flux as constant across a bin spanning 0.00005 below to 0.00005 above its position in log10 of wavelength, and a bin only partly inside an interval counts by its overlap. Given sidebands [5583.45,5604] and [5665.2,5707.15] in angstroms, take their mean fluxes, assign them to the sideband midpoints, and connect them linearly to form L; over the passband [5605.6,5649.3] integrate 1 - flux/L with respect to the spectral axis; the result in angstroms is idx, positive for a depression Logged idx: -4.7 angstroms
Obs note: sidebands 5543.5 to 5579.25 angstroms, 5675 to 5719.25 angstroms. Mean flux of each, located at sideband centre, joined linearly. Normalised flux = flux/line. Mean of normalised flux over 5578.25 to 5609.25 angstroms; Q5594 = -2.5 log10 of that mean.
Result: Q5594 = 0.10 mag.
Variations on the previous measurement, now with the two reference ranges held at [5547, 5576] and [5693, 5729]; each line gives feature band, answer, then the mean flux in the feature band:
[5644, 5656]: -0.08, 19.1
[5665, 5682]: -0.03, 18.3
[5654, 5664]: 0.08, 16.5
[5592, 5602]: 0.13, 15.6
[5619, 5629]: -0.03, 18.2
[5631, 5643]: -0.06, 18.7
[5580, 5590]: 0.13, 15.6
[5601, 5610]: 0.05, 16.9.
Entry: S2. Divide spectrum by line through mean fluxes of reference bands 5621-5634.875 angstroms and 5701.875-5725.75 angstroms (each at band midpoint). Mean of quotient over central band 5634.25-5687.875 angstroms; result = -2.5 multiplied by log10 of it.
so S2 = 0.020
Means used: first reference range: 18.9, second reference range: 17.9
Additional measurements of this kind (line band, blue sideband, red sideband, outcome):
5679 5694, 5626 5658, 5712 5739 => 0.05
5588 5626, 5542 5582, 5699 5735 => 0.05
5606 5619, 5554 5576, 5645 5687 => 0.03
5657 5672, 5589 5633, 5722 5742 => 0.00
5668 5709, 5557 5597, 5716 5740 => -0.02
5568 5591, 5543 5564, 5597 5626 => 0.08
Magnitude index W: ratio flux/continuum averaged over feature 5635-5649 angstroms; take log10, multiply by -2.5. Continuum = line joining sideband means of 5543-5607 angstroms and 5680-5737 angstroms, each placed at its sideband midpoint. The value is -0.093 mag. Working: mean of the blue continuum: 16.8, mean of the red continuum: 17.7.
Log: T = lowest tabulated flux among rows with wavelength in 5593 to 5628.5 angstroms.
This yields 14.34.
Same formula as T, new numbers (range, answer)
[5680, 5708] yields 15.16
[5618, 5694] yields 14.99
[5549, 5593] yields 14.09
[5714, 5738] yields 15.54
